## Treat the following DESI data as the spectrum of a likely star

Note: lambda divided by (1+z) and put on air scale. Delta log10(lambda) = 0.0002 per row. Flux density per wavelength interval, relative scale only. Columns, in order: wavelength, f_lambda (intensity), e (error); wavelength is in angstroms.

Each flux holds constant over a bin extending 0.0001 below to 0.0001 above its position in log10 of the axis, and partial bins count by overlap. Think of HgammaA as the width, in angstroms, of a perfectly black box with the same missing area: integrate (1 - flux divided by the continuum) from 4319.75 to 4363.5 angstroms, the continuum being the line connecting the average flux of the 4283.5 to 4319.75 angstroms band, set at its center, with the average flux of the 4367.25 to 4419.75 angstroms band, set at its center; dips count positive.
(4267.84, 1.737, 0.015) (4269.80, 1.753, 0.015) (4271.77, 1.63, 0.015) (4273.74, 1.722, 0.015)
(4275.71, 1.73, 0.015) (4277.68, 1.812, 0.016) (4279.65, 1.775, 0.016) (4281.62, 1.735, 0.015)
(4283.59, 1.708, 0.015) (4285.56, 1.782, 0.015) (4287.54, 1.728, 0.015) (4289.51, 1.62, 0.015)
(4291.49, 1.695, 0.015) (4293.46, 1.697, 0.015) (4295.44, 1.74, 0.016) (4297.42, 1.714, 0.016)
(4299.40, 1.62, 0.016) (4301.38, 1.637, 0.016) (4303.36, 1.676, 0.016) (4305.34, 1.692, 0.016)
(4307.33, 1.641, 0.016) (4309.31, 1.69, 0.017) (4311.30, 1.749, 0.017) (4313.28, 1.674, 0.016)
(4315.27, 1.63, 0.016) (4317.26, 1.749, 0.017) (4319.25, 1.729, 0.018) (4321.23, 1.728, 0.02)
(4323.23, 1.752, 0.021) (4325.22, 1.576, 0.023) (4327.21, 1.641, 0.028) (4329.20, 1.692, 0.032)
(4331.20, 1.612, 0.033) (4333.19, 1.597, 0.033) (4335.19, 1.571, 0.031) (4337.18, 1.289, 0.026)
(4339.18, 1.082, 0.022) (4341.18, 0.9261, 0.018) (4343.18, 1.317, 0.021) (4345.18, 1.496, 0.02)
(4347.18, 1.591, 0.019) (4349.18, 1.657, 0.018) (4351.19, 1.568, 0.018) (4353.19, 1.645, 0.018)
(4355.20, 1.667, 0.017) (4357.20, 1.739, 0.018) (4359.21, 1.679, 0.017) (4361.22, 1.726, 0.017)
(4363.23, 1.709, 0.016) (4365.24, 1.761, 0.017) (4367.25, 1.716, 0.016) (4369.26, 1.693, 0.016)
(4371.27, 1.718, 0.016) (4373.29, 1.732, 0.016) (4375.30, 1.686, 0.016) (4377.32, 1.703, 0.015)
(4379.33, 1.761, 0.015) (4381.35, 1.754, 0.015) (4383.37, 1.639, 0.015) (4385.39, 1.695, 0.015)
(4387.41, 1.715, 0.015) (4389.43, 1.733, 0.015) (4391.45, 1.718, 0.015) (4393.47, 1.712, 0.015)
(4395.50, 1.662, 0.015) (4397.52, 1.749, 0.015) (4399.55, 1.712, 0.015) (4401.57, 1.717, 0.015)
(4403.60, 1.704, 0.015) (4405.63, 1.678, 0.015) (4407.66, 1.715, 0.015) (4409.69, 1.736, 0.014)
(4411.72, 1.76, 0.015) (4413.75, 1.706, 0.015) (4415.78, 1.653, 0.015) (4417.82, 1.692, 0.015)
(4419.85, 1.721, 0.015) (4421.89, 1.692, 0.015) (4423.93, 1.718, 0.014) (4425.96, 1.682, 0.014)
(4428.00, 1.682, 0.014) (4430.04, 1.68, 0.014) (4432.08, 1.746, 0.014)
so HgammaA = 3.7 angstroms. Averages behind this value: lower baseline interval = 1.69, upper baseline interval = 1.71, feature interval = 1.56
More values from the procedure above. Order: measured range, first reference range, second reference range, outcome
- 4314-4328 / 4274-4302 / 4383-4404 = 0.2 angstroms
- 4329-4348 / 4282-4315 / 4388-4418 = 3.3 angstroms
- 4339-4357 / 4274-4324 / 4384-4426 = 2.5 angstroms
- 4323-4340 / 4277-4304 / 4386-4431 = 1.8 angstroms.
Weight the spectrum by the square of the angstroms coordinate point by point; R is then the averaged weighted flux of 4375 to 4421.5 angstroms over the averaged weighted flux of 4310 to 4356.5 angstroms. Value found 1.1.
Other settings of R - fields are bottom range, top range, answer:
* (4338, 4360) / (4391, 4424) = 1.18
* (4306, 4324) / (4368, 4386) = 1.03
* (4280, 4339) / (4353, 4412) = 1.07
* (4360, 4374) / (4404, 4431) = 1.01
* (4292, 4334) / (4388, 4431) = 1.06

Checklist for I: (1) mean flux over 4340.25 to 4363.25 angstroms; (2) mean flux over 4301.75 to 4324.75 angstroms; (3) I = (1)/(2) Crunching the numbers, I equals 0.92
